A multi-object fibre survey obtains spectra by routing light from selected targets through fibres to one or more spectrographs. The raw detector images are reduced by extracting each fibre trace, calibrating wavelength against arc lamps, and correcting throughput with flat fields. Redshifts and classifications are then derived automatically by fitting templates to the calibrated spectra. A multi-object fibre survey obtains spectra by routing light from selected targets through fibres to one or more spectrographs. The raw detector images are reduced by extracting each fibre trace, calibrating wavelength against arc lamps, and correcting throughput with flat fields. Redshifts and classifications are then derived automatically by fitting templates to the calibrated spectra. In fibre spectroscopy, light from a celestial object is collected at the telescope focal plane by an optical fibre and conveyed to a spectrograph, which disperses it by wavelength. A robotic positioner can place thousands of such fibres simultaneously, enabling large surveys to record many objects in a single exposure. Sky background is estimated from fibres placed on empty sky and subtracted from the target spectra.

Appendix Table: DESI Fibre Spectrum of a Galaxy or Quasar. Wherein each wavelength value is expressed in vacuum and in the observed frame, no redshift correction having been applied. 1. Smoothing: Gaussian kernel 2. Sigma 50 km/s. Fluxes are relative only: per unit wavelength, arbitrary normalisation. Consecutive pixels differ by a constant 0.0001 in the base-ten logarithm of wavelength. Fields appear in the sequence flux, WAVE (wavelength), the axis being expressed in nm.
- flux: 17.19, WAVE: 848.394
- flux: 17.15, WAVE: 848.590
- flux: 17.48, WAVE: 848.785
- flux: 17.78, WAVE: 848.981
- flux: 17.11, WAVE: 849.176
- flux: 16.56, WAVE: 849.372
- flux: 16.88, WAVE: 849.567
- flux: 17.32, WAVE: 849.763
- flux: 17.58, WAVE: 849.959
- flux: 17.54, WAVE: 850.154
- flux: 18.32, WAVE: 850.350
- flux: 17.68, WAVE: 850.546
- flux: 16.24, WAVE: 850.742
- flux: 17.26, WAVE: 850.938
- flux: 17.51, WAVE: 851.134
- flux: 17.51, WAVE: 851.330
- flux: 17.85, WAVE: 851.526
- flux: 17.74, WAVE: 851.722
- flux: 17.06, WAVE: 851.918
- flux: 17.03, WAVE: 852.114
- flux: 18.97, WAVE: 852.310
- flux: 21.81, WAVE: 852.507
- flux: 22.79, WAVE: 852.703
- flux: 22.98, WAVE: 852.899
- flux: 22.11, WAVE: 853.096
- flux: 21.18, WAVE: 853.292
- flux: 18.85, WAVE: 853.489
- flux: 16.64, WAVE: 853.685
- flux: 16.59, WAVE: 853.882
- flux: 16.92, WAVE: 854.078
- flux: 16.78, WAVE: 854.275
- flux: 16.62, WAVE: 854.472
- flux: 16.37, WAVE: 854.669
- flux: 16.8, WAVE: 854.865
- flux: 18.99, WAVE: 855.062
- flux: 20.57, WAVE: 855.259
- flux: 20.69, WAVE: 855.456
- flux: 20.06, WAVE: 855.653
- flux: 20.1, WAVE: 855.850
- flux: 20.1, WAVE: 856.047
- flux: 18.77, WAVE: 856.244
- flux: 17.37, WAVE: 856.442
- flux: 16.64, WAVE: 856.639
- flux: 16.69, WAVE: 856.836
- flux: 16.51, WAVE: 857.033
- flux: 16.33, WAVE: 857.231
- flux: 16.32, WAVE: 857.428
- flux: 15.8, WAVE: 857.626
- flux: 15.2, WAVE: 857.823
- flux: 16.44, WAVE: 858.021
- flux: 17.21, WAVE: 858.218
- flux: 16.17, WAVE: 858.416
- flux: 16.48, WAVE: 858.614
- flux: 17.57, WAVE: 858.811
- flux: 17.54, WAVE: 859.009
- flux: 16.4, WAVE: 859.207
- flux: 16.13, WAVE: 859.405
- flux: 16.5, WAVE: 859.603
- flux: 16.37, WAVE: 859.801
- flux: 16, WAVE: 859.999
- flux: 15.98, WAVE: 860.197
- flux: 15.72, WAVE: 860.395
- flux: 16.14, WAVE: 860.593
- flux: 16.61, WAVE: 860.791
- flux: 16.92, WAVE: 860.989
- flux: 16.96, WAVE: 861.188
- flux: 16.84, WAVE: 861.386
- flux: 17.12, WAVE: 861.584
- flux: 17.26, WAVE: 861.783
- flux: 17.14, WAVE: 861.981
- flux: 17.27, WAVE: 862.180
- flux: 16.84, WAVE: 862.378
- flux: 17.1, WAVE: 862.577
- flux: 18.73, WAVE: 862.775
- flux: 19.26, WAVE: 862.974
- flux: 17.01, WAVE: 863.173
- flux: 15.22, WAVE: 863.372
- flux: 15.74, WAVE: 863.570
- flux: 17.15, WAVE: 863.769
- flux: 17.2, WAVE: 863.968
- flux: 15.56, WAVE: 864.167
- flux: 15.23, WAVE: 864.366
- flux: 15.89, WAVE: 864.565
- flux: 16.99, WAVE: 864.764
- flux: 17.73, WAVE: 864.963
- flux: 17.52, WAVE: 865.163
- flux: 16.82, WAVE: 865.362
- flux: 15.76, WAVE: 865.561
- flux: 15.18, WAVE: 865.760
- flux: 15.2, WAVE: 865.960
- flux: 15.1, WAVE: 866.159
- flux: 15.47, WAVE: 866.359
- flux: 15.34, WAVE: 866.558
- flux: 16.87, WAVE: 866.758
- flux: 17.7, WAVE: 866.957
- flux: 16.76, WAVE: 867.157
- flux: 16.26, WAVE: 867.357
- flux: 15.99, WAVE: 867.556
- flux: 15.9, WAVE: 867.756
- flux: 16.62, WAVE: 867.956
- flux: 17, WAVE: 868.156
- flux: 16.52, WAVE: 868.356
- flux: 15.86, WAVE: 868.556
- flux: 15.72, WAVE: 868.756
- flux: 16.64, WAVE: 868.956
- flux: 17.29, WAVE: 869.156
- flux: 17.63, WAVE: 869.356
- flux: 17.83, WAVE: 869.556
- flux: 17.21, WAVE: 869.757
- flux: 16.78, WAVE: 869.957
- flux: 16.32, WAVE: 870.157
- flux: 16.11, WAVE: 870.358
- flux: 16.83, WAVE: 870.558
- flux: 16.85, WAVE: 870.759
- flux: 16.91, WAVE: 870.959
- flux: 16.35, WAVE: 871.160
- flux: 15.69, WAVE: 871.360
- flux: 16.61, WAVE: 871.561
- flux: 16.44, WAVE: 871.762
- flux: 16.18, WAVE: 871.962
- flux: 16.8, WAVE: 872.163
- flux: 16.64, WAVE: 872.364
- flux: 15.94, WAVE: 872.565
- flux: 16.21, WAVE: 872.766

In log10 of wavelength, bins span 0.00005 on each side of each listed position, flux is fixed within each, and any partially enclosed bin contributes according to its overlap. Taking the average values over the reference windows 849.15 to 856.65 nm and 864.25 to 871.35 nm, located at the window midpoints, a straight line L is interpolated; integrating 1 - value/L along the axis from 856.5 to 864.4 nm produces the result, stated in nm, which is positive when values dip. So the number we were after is 0.34 nm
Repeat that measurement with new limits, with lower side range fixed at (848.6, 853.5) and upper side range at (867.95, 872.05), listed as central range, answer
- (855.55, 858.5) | 0.089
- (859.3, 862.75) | 0.156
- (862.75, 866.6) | 0.172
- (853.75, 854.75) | 0.080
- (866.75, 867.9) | 0.023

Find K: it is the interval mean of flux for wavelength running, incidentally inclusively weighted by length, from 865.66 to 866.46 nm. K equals 15.2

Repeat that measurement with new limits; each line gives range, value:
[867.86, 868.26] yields 16.8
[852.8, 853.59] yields 21.3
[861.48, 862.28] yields 17.2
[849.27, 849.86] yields 16.9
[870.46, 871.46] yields 16.5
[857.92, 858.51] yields 16.6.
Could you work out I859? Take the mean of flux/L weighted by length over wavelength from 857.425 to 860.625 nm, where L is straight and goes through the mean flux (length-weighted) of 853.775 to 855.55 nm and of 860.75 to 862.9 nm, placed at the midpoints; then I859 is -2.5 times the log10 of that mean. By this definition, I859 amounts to 0.070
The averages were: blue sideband 17.8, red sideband 17.2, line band 16.4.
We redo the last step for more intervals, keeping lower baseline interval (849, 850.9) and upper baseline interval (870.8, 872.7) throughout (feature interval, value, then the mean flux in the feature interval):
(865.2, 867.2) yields 0.038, 16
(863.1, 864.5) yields 0.039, 16.1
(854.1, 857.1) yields -0.070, 18.2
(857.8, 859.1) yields 0.013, 16.7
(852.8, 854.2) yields -0.129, 19.3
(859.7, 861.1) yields 0.040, 16.3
